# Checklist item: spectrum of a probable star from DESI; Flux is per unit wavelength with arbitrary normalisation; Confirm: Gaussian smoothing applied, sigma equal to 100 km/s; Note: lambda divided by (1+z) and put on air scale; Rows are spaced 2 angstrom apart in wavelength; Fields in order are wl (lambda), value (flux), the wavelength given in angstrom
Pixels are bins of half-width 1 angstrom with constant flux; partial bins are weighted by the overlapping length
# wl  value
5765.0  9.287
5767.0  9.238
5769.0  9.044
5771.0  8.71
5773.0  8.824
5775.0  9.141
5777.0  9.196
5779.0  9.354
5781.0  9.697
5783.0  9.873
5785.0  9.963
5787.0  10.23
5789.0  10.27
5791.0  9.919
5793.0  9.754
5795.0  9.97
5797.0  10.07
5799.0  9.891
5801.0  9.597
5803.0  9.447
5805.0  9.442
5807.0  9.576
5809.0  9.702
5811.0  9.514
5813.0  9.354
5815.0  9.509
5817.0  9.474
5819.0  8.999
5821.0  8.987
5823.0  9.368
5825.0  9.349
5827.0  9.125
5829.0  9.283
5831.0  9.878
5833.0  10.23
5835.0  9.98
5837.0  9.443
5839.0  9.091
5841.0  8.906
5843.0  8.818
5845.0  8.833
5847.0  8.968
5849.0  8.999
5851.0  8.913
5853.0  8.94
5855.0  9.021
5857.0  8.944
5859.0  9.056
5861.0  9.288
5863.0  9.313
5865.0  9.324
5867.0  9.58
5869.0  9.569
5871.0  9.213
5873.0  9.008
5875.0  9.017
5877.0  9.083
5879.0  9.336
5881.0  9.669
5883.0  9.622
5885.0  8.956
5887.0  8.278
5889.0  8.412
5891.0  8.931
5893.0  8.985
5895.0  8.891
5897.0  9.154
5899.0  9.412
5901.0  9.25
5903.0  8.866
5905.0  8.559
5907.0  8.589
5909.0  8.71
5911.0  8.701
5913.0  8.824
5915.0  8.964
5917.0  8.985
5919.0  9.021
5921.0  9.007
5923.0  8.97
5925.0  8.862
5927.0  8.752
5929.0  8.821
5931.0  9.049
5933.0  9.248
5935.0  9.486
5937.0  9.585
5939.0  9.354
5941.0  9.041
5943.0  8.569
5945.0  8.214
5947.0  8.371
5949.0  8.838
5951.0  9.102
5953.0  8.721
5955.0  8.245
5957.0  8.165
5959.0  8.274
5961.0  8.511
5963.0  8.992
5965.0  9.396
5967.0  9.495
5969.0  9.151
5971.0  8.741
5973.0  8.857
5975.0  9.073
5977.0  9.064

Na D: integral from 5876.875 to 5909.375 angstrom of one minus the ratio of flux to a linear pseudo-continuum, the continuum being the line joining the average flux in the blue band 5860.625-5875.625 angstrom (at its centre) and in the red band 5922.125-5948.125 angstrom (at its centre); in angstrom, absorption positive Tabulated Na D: 0.6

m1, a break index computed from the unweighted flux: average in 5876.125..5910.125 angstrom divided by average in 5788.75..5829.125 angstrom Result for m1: 0.94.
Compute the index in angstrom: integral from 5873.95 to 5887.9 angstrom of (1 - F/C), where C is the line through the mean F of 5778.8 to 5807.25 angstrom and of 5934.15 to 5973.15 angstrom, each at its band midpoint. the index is 0.2 angstrom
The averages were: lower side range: 9.82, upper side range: 8.85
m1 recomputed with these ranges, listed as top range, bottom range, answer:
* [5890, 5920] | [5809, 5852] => 0.96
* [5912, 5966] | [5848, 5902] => 0.97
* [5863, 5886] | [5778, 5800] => 0.94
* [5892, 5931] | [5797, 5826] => 0.94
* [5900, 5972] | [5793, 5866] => 0.95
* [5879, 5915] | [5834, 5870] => 0.98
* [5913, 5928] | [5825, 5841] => 0.94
